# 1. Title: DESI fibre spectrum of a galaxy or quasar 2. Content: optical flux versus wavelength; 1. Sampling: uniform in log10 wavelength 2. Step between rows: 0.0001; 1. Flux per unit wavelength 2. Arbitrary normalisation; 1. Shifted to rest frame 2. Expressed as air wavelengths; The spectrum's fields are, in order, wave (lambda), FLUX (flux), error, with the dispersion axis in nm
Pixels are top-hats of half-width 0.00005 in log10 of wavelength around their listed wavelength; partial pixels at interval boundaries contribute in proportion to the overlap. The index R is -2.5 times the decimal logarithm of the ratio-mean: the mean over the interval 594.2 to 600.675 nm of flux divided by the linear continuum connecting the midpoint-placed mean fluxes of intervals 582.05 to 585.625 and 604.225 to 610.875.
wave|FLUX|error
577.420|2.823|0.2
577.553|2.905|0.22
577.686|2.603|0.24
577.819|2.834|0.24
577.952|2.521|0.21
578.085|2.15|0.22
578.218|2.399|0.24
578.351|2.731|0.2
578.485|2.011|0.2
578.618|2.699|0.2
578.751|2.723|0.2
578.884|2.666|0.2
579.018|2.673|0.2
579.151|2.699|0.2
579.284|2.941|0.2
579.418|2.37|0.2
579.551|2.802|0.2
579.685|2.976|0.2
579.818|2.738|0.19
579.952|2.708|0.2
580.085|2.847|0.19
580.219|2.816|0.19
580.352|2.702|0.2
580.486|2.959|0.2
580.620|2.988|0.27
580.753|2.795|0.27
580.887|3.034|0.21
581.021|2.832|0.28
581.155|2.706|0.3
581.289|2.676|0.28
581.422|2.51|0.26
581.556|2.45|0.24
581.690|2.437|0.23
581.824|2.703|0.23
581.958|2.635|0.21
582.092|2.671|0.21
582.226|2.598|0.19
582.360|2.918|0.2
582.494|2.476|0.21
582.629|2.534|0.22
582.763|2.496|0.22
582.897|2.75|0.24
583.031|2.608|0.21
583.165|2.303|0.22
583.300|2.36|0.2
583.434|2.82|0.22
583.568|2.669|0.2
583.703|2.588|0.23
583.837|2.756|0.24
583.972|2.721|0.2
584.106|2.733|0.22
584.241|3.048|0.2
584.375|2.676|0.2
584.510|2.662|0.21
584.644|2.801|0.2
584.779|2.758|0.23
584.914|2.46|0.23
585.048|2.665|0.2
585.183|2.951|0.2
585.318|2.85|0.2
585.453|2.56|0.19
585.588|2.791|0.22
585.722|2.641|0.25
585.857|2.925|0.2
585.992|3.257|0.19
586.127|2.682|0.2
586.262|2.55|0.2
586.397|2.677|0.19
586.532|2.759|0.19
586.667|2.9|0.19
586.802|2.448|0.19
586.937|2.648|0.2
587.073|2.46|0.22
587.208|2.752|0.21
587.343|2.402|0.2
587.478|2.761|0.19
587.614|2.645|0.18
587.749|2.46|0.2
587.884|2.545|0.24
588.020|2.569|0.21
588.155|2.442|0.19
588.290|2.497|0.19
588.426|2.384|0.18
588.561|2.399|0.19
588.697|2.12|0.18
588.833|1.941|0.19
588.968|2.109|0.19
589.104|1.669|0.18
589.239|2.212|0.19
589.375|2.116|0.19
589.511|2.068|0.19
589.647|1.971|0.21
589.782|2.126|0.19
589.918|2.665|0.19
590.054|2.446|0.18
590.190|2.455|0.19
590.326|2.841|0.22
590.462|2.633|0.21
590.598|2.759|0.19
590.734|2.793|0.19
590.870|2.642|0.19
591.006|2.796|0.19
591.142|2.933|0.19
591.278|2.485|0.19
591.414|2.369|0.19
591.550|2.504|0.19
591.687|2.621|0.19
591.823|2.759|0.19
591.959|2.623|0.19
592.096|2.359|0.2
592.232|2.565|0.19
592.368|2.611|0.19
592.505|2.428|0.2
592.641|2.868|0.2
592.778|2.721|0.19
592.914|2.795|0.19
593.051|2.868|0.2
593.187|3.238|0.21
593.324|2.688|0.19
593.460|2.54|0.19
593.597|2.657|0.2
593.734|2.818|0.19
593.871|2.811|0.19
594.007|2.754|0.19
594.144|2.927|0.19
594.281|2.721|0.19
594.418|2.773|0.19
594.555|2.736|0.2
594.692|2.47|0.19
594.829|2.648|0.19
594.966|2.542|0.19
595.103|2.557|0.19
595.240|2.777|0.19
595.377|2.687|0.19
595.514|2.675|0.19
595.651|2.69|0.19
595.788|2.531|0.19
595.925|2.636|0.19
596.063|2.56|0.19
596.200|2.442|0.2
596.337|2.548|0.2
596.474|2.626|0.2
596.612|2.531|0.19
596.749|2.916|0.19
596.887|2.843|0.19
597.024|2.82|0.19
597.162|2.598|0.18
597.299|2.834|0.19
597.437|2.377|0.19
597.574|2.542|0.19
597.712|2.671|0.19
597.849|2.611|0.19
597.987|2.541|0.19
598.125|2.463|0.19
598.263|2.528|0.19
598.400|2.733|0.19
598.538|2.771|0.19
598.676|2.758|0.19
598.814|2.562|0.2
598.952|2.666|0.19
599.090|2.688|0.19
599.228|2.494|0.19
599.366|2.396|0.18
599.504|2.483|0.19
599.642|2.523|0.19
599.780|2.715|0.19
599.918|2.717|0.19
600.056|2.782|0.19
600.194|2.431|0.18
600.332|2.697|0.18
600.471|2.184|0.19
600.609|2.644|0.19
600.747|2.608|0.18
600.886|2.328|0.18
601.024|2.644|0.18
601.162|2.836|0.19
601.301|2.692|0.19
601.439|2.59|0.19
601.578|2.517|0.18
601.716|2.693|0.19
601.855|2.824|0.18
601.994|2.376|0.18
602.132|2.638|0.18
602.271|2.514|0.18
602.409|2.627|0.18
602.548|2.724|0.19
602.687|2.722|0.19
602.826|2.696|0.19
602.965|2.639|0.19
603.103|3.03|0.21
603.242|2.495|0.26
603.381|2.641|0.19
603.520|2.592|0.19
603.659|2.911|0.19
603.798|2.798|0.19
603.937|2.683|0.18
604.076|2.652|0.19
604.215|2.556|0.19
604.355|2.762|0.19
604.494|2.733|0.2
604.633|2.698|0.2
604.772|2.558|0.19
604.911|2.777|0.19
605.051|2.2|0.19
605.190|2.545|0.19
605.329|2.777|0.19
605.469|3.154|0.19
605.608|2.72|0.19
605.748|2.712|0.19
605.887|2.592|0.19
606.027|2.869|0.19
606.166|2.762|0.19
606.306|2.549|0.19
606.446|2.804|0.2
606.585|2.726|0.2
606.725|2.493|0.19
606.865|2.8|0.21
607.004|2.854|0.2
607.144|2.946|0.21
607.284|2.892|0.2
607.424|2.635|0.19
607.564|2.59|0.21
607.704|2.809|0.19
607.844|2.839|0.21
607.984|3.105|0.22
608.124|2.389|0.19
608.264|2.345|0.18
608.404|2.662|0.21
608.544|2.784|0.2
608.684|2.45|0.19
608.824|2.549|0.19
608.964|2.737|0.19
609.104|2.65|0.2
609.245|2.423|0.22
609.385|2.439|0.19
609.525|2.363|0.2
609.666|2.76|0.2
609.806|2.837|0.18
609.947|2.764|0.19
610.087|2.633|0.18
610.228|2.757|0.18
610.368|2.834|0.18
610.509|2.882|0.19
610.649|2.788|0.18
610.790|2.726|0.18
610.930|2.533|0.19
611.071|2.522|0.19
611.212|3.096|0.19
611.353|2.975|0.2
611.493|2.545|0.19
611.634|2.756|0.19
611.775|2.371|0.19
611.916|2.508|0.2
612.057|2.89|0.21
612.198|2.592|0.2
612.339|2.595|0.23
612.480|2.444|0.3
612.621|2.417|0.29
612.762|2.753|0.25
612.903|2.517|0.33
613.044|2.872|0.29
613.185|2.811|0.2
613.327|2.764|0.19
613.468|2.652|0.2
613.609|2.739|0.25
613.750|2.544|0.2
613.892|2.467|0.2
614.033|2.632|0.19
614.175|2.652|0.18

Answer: 0.03 mag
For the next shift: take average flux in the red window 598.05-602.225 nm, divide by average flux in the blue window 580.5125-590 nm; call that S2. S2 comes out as 1.0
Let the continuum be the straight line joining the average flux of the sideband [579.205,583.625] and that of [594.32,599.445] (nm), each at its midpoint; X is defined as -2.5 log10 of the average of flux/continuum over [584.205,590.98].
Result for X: 0.05 mag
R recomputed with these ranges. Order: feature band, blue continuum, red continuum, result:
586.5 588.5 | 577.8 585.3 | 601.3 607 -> 0.04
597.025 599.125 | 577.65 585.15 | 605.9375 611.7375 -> 0.03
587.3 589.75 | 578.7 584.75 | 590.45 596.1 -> 0.17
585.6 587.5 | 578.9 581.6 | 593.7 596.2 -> 0.01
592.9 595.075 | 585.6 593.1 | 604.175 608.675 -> -0.06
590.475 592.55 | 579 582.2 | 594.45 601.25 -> 0.02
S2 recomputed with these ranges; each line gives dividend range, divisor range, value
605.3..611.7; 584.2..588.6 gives 1.02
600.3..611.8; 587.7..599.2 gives 1.04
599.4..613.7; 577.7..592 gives 1.02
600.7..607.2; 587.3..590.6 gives 1.14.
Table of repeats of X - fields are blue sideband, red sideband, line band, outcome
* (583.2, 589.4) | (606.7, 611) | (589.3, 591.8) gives 0.04 mag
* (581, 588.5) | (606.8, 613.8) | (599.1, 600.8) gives 0.05 mag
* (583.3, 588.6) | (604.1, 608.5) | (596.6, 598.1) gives 0.01 mag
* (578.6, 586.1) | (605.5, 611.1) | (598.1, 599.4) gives 0.03 mag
